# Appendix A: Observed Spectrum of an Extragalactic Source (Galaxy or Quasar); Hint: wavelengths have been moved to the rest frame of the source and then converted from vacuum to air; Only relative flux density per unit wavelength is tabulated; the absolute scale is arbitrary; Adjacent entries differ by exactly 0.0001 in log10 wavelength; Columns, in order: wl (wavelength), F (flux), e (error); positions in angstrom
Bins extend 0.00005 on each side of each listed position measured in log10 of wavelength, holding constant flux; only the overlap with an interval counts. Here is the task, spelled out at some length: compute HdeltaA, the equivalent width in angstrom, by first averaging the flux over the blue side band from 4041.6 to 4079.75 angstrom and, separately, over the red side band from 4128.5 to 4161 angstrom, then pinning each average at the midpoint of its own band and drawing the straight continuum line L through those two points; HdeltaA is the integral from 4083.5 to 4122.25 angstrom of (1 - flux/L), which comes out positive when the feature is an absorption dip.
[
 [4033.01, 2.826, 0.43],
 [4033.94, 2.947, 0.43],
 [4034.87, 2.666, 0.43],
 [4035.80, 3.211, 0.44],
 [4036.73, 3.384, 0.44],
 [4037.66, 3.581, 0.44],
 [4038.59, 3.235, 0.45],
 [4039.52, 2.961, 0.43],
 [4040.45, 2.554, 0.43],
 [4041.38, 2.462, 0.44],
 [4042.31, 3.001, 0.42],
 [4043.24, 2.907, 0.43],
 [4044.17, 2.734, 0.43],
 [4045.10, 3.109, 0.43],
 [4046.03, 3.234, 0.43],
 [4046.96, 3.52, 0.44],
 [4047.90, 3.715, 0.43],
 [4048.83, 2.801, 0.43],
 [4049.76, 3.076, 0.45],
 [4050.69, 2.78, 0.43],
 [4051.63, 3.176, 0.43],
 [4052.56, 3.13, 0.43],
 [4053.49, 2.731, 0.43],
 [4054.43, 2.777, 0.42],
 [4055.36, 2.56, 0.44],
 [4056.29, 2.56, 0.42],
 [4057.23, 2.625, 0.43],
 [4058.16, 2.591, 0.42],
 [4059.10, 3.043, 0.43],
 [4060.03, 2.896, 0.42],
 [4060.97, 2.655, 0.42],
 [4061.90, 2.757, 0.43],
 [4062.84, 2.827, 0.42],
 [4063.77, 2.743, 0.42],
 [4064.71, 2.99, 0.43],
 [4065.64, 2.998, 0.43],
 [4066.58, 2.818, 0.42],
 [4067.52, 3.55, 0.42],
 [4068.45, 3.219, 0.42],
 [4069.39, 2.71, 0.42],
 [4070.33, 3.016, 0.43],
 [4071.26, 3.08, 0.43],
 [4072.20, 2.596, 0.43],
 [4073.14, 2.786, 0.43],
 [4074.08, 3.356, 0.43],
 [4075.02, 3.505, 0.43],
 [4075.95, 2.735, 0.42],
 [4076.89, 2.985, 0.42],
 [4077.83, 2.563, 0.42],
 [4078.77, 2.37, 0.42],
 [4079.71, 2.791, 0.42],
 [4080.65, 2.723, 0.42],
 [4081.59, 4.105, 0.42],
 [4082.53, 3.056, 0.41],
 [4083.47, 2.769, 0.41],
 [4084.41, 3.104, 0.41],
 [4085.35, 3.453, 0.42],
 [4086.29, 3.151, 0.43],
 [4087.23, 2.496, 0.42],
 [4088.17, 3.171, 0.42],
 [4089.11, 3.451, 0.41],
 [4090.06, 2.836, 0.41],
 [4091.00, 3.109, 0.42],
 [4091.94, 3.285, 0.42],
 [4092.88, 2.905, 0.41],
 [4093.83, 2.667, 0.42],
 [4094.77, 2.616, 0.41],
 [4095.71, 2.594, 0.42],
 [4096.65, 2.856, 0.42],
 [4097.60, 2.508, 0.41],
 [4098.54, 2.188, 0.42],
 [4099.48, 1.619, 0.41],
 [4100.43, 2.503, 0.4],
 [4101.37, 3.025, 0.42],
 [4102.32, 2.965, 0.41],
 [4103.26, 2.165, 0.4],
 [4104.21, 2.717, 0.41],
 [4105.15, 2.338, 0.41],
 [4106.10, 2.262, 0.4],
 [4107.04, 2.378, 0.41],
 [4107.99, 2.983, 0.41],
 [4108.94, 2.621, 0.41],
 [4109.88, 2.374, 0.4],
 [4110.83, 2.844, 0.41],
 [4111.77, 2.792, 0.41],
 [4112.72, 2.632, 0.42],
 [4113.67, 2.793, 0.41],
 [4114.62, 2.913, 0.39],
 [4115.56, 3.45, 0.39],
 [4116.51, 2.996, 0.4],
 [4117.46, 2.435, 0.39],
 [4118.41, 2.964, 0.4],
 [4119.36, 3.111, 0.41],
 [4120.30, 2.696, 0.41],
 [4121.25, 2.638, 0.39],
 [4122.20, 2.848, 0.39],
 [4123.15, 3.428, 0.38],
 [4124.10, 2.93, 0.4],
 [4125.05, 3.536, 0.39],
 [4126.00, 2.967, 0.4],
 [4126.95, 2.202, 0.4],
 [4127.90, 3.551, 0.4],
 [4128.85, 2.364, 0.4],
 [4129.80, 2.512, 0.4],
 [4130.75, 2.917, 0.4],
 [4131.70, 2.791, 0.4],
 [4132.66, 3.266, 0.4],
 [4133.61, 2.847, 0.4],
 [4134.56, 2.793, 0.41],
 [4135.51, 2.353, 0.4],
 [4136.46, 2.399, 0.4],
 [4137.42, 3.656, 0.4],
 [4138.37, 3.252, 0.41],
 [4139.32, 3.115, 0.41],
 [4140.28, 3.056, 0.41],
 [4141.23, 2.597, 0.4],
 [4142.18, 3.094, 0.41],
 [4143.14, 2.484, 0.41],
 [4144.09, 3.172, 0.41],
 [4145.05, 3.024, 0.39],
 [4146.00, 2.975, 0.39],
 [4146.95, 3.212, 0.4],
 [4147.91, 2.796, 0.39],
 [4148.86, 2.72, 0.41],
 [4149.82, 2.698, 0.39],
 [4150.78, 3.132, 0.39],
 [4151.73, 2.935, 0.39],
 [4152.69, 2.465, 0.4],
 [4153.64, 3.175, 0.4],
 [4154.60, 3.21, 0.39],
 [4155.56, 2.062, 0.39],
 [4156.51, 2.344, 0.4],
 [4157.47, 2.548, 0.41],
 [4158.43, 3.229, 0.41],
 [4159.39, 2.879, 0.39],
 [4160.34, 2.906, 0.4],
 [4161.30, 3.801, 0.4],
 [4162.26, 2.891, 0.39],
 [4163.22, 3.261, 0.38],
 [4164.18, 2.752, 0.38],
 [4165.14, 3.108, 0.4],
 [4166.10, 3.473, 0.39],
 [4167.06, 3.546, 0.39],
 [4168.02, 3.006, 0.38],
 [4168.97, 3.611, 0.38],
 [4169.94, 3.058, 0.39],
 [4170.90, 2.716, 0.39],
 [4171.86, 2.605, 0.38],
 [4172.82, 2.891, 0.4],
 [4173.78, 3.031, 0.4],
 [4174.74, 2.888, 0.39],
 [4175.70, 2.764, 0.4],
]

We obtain 1.7 angstrom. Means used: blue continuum 2.93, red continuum 2.86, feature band 2.77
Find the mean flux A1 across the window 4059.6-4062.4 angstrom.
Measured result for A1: 2.76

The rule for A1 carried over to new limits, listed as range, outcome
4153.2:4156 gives 2.81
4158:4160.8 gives 3.01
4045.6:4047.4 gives 3.38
